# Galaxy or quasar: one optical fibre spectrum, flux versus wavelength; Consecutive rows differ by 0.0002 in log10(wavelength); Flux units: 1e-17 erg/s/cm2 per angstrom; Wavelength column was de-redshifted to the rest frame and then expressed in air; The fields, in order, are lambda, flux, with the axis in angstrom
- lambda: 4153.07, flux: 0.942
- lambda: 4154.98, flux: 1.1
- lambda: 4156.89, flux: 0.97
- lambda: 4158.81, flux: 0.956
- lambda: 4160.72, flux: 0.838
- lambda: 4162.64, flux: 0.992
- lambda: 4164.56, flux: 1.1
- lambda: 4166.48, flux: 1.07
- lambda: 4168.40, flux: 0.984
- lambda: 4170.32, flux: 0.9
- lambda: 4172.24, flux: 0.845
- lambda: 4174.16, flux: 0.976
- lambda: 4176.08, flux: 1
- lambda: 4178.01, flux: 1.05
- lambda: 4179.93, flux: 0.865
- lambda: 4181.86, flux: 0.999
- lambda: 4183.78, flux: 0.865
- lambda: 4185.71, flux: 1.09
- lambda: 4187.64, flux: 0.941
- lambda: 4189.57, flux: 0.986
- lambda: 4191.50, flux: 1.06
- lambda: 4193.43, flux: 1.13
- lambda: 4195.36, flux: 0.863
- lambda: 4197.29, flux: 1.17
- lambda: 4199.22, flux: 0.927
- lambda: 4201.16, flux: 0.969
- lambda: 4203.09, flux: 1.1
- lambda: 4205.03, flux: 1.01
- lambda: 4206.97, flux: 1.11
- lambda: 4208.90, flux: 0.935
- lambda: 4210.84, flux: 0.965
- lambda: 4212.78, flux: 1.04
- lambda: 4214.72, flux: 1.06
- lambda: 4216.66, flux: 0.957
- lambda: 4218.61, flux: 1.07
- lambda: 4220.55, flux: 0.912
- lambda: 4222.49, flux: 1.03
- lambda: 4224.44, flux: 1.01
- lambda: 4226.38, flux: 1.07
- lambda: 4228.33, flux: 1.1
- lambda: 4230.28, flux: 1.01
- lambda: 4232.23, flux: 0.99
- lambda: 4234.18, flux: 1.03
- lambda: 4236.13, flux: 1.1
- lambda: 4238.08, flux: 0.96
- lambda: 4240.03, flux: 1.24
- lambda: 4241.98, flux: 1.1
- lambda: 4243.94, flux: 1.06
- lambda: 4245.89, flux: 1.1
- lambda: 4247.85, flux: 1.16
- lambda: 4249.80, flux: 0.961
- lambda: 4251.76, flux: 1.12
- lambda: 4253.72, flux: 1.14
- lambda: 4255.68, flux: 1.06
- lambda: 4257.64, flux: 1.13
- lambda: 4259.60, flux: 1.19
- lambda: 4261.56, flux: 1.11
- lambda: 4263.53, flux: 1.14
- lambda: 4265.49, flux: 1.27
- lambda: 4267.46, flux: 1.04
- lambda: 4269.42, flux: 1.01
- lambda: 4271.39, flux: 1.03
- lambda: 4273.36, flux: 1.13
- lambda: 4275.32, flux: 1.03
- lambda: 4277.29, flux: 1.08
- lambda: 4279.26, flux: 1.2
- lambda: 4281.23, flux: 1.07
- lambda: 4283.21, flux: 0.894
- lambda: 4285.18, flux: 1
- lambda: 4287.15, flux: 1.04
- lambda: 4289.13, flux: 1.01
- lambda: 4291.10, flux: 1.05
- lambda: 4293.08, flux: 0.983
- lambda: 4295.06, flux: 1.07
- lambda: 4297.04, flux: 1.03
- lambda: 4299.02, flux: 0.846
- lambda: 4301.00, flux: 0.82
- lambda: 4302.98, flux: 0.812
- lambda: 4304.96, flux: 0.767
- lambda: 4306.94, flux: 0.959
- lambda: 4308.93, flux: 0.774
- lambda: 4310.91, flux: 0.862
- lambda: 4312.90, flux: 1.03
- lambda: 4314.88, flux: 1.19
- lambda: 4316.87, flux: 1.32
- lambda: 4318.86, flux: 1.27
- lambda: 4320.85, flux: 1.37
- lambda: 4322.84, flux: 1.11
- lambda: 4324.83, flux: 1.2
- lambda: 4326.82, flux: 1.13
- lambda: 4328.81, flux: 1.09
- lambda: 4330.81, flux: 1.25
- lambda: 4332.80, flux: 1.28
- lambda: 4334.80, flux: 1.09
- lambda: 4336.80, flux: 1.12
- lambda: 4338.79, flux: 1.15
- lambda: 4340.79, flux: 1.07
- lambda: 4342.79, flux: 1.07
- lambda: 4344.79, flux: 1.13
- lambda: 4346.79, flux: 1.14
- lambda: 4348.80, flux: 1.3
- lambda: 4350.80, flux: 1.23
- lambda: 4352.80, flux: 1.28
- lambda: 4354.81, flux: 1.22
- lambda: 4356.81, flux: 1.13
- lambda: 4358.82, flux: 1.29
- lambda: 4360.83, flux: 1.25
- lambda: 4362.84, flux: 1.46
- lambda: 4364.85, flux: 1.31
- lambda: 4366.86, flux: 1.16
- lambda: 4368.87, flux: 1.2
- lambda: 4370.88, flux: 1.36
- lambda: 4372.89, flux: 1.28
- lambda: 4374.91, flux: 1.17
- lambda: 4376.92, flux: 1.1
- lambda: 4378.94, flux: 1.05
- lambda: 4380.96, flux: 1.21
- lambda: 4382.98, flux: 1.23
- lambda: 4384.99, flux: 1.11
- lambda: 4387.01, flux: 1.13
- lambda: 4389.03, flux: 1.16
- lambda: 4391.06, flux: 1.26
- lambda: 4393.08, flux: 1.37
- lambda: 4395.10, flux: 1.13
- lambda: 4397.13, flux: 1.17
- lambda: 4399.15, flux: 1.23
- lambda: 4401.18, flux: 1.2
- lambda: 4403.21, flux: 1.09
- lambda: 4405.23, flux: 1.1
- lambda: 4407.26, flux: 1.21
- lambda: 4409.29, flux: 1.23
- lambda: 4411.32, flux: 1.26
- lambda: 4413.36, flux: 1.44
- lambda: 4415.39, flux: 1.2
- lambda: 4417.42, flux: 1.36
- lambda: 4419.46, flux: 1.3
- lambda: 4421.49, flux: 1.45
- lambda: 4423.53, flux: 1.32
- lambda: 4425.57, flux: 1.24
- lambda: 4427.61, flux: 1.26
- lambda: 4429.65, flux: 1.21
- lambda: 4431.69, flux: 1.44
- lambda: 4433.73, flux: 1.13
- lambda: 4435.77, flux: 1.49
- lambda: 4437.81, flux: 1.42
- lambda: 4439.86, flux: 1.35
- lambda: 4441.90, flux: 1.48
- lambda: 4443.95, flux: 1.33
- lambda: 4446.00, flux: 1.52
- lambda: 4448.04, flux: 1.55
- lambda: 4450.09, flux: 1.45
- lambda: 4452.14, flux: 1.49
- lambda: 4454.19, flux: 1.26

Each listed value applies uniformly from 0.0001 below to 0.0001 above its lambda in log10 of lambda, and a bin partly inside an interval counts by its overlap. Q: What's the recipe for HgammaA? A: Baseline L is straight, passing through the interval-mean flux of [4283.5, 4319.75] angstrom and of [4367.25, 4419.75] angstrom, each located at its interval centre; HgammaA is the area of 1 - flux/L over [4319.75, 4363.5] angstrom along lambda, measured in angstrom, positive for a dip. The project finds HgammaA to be -4.5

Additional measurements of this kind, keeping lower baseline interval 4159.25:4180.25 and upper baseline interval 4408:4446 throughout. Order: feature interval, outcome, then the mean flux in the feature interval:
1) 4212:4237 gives 0.4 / 1.03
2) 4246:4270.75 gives -0.4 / 1.11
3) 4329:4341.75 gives 0.5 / 1.16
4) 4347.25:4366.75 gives -0.5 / 1.27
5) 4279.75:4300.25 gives 2.5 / 1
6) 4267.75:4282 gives 0.5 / 1.08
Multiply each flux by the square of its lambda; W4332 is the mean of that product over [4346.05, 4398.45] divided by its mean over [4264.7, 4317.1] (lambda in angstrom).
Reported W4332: 1.26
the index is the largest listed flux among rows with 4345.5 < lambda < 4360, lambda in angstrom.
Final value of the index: 1.3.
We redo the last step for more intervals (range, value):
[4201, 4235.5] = 1.11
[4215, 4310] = 1.27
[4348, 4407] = 1.46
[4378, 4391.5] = 1.26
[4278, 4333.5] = 1.37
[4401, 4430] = 1.45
